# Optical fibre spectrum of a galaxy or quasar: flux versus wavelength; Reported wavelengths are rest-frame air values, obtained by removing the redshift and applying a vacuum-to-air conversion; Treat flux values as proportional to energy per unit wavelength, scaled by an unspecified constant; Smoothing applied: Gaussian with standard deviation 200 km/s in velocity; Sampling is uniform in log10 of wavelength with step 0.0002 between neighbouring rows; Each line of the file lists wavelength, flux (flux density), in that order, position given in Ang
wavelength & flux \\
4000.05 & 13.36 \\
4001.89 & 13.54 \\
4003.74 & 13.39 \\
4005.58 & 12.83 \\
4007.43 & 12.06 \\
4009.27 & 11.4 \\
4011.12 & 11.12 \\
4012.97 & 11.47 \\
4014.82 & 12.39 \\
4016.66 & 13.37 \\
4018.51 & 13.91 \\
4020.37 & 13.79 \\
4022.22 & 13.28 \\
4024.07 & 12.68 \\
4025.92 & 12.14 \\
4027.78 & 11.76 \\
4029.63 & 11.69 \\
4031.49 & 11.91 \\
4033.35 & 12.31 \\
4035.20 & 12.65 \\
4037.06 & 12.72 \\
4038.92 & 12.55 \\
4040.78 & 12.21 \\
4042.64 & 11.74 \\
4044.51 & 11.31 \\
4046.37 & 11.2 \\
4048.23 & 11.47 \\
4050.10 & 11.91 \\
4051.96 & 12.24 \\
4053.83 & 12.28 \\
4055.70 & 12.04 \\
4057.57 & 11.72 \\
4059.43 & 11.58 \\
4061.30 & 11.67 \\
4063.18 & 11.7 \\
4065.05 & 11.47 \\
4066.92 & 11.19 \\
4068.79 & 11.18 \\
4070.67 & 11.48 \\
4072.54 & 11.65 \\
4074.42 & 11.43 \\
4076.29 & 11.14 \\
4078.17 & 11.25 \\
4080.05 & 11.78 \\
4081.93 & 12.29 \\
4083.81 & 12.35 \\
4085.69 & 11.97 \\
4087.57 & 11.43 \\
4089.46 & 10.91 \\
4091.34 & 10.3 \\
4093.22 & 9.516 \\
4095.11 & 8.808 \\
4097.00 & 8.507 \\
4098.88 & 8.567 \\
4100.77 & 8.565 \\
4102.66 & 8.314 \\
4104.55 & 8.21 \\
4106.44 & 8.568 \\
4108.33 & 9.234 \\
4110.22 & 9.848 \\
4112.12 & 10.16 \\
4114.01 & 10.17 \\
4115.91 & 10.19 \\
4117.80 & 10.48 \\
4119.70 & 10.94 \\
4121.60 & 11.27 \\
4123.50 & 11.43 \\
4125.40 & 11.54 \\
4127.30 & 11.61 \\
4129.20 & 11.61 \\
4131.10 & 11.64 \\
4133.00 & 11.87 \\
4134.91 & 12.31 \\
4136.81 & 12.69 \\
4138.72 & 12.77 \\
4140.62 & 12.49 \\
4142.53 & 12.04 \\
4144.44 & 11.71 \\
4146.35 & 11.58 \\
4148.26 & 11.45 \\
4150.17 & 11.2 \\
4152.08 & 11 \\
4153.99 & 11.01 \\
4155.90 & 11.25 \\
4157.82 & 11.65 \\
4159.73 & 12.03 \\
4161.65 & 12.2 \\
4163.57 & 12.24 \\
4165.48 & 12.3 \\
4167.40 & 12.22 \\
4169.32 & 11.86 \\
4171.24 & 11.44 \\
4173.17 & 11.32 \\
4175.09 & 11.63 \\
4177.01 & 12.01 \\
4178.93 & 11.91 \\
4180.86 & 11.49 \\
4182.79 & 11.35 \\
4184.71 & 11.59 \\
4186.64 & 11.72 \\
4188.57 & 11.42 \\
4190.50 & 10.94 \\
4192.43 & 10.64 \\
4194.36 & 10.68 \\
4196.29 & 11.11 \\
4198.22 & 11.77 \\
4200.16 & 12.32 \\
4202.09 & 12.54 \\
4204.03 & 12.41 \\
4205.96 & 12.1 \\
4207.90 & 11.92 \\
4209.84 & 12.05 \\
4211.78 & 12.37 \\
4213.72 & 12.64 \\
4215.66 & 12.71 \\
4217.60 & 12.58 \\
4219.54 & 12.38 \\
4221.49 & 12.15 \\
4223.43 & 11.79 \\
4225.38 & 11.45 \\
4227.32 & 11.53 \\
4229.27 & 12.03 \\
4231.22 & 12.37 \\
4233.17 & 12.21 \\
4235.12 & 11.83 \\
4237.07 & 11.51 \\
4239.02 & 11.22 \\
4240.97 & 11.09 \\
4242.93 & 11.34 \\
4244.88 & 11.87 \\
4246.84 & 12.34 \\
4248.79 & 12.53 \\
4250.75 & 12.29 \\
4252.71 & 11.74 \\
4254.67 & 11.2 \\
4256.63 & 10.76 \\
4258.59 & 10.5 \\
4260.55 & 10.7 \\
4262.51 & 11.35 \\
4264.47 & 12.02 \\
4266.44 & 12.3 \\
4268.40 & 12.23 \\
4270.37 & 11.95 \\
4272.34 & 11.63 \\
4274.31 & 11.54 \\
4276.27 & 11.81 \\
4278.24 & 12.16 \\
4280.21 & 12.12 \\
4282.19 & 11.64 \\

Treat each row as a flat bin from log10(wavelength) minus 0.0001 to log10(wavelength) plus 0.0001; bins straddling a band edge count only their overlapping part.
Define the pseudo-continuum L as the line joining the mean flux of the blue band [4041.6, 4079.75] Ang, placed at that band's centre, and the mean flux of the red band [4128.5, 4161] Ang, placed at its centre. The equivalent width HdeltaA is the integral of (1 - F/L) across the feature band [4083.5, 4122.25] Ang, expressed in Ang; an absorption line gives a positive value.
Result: 6.03 Ang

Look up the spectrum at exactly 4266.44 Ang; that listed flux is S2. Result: 12.3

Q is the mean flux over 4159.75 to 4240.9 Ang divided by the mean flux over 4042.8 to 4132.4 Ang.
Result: 1.1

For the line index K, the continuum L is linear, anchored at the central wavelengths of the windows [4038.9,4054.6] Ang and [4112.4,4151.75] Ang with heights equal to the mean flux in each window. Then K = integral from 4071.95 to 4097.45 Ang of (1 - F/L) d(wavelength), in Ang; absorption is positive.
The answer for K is 1.5 Ang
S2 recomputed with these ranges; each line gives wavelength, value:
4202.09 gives 12.54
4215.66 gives 12.71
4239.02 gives 11.22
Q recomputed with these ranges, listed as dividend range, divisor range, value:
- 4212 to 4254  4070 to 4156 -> 1.10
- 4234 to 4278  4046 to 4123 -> 1.08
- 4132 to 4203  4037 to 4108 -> 1.07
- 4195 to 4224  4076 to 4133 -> 1.17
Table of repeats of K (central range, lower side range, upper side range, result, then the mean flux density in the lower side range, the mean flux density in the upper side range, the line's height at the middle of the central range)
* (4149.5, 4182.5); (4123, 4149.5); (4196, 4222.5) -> 1.0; 11.9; 12.2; 12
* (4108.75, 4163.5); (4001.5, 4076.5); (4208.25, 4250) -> 2.8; 12.1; 12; 12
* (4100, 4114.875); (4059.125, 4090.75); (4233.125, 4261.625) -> 3.1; 11.5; 11.5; 11.5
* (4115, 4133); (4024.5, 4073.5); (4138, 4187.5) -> 0.8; 11.8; 11.7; 11.8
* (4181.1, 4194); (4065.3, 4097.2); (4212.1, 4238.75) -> 0.6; 11.1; 12.1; 11.8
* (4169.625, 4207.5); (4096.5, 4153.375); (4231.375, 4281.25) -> -1.3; 10.8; 11.7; 11.2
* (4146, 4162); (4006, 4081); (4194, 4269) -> 0.6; 12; 11.9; 11.9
